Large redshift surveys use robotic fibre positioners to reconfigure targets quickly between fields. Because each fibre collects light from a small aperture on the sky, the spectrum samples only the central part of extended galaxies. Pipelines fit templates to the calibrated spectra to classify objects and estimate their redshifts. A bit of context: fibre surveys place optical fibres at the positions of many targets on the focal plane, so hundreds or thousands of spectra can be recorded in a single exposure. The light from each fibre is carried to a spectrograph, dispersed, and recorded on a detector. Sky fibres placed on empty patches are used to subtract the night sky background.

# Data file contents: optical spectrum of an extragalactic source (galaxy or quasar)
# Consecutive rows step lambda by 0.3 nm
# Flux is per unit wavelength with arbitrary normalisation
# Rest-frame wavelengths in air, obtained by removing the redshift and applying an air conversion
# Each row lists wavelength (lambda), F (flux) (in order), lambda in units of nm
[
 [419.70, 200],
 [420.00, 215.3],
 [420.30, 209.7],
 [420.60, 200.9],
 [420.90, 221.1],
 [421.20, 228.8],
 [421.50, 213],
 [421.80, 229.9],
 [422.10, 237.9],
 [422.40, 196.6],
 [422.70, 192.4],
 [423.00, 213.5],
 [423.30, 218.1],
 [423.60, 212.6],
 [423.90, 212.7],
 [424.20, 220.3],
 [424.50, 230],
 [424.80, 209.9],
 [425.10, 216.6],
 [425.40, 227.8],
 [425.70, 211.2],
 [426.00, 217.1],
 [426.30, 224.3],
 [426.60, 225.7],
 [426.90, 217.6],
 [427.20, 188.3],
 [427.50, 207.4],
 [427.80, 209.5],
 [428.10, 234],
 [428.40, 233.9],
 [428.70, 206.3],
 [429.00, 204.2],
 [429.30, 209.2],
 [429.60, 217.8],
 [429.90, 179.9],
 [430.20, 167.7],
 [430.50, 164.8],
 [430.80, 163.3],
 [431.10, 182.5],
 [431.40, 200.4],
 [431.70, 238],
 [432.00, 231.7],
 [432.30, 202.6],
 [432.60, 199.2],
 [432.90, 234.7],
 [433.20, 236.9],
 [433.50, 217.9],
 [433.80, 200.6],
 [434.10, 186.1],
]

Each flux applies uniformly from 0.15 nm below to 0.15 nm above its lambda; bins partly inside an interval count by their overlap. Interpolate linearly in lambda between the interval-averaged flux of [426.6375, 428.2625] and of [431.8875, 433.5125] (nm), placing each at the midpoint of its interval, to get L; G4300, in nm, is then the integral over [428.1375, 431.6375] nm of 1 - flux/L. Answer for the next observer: 0.325 nm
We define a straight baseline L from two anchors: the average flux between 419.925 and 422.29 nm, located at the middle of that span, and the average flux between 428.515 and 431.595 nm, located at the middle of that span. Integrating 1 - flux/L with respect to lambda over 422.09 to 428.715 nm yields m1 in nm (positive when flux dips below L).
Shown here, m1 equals -0.33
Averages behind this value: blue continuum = 219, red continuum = 191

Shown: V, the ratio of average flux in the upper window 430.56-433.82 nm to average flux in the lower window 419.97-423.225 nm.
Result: 0.97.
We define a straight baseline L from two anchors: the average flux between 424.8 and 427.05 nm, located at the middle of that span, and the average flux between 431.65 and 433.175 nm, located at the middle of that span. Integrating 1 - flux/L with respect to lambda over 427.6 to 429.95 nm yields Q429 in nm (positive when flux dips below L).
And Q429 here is 0.08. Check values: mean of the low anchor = 219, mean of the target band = 213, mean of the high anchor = 221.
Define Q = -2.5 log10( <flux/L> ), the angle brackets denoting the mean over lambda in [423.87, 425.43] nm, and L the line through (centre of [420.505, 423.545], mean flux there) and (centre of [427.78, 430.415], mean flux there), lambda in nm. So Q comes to -0.04 mag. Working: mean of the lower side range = 215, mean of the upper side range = 206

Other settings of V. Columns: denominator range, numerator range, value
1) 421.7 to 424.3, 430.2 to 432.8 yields 0.92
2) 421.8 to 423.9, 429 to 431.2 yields 0.87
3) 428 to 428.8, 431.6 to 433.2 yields 0.99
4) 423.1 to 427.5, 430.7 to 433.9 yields 0.97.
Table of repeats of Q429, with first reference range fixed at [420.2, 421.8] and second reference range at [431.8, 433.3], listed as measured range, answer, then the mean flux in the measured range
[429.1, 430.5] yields 0.18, 191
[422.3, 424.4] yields 0.07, 210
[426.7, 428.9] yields 0.05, 214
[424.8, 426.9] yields -0.01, 219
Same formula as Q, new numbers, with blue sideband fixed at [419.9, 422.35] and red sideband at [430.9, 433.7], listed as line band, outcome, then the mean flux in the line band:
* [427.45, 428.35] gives -0.018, 220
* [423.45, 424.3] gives 0.014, 215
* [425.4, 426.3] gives -0.005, 218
